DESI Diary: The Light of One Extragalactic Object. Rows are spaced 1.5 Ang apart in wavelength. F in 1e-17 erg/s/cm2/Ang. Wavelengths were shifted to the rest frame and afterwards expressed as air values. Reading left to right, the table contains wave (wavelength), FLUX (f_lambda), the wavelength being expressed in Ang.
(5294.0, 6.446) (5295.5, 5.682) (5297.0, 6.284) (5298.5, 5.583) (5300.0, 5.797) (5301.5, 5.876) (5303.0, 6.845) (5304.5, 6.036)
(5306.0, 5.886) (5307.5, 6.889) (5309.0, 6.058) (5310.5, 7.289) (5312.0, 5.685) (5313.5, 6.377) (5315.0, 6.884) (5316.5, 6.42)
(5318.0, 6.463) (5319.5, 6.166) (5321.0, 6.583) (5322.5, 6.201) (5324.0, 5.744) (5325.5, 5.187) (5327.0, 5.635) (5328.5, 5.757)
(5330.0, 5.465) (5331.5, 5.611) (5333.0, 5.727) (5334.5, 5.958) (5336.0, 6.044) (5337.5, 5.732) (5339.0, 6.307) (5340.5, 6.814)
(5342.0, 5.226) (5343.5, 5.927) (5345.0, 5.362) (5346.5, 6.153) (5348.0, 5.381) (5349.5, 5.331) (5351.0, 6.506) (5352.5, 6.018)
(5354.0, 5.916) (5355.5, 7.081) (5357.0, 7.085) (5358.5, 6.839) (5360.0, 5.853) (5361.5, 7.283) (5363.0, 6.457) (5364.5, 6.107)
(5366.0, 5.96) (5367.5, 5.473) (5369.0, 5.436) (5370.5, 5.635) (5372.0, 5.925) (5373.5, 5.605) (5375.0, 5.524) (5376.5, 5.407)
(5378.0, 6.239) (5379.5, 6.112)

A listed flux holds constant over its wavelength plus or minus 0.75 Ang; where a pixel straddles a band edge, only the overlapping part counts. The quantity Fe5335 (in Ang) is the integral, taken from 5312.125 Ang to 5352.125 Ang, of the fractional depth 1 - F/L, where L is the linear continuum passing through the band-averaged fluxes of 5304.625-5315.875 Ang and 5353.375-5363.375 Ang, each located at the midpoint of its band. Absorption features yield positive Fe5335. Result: 3.49 Ang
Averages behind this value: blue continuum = 6.42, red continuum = 6.66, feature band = 5.96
